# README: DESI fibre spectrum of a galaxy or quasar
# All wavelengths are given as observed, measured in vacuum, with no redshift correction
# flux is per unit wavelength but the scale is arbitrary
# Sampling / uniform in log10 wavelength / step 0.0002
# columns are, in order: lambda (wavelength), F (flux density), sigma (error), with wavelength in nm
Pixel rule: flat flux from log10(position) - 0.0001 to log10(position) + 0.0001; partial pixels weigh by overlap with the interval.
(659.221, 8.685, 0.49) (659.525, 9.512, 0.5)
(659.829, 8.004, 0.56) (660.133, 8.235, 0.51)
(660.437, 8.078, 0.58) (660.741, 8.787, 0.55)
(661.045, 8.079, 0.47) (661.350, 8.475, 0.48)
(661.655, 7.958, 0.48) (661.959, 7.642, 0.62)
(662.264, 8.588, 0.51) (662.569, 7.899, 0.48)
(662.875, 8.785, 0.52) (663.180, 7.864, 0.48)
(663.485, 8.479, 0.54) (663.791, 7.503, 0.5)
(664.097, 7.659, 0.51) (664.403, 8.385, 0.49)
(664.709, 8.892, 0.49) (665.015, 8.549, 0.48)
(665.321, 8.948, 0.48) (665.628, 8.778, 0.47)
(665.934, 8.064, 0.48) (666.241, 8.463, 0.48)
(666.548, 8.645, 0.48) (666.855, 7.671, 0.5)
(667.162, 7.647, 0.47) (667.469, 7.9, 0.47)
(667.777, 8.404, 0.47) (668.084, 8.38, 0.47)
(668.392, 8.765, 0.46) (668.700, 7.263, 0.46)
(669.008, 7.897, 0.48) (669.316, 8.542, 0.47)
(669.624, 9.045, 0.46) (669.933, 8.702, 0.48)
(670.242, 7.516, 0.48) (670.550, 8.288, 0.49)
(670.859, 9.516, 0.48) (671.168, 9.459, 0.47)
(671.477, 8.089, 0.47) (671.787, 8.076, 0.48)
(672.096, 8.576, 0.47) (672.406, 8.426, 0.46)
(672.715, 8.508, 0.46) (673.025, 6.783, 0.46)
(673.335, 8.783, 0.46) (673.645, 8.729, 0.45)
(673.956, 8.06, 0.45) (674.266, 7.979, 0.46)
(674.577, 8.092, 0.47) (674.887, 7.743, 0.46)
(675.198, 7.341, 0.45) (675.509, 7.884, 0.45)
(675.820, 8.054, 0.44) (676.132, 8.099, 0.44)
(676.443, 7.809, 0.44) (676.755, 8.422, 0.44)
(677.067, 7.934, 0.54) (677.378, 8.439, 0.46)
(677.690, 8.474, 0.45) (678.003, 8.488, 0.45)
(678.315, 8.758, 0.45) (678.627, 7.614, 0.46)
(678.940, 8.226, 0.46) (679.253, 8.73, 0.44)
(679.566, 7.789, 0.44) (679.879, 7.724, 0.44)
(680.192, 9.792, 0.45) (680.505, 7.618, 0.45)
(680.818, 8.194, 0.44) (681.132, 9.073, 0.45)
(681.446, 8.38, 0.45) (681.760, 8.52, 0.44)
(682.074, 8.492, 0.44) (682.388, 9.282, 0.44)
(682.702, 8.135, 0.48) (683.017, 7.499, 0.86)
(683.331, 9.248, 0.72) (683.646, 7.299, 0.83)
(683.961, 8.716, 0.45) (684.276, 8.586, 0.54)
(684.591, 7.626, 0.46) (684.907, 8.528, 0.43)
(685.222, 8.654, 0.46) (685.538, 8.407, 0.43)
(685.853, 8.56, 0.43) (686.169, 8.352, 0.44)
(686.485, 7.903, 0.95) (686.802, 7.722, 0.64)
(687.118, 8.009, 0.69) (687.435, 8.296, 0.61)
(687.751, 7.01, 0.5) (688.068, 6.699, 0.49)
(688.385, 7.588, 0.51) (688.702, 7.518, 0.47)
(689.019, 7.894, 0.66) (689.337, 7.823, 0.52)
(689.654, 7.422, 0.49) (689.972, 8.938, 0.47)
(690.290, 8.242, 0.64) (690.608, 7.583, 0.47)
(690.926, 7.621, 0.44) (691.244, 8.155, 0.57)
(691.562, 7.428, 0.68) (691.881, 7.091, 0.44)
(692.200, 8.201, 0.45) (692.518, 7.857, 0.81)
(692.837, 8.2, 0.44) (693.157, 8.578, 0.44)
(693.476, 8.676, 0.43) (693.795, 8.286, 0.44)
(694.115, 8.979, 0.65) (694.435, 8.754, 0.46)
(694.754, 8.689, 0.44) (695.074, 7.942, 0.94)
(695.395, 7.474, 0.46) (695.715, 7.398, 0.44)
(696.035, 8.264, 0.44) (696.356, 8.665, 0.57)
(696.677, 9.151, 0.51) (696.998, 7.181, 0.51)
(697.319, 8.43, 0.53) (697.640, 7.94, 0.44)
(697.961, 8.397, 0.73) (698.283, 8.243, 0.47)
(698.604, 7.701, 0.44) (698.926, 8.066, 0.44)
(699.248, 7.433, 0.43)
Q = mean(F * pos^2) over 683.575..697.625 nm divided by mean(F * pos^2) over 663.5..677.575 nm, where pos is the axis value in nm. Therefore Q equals 1.0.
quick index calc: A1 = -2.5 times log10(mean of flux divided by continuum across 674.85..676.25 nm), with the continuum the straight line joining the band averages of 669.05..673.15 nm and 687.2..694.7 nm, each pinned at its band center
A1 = 0.07 mag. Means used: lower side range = 8.42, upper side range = 7.96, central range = 7.82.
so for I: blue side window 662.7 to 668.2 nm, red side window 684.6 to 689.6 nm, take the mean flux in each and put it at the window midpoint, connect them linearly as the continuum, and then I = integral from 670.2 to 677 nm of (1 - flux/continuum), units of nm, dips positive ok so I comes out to -0.05 nm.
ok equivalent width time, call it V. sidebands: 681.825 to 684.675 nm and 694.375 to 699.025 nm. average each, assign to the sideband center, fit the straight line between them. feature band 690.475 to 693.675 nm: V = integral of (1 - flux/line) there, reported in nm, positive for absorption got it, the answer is 0.10 nm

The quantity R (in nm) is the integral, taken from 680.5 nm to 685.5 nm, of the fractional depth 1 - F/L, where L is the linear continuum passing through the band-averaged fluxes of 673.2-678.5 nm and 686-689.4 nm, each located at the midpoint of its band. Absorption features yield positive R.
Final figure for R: -0.31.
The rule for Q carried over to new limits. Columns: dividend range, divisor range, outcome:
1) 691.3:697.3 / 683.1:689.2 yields 1.04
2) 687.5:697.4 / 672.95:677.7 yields 1.04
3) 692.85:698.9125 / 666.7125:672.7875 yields 1.07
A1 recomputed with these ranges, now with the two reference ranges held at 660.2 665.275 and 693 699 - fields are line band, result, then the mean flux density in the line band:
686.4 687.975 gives 0.07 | 7.73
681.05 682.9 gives -0.05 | 8.6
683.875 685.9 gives -0.02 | 8.43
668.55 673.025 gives -0.02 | 8.37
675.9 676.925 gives 0.02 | 8.1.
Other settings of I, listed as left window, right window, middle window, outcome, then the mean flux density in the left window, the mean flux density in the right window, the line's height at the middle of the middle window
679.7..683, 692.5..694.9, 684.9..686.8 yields 0.04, 8.47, 8.54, 8.5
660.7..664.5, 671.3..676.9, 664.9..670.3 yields -0.12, 8.14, 8.08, 8.12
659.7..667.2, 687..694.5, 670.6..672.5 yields -0.12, 8.25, 7.94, 8.16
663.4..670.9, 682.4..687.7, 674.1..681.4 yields 0.06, 8.3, 8.23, 8.25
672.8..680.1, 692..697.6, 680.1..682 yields -0.10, 8.1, 8.26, 8.14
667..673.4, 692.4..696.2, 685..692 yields 0.34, 8.31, 8.26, 8.27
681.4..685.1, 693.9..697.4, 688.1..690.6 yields 0.14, 8.36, 8.26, 8.31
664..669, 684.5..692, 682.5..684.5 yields -0.07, 8.27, 7.88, 7.97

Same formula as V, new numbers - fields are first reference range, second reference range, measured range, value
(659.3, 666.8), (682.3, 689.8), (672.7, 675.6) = 0.08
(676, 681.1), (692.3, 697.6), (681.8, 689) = 0.15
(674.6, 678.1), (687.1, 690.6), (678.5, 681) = -0.08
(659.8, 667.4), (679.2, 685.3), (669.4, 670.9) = -0.04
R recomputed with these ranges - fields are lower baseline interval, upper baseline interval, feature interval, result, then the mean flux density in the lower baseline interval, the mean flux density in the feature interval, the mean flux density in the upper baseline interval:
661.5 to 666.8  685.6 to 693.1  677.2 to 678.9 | -0.062 nm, 8.29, 8.34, 7.85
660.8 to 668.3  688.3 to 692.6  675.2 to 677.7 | -0.007 nm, 8.25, 8.07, 7.82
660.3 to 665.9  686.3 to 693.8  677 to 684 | -0.309 nm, 8.29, 8.37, 7.86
